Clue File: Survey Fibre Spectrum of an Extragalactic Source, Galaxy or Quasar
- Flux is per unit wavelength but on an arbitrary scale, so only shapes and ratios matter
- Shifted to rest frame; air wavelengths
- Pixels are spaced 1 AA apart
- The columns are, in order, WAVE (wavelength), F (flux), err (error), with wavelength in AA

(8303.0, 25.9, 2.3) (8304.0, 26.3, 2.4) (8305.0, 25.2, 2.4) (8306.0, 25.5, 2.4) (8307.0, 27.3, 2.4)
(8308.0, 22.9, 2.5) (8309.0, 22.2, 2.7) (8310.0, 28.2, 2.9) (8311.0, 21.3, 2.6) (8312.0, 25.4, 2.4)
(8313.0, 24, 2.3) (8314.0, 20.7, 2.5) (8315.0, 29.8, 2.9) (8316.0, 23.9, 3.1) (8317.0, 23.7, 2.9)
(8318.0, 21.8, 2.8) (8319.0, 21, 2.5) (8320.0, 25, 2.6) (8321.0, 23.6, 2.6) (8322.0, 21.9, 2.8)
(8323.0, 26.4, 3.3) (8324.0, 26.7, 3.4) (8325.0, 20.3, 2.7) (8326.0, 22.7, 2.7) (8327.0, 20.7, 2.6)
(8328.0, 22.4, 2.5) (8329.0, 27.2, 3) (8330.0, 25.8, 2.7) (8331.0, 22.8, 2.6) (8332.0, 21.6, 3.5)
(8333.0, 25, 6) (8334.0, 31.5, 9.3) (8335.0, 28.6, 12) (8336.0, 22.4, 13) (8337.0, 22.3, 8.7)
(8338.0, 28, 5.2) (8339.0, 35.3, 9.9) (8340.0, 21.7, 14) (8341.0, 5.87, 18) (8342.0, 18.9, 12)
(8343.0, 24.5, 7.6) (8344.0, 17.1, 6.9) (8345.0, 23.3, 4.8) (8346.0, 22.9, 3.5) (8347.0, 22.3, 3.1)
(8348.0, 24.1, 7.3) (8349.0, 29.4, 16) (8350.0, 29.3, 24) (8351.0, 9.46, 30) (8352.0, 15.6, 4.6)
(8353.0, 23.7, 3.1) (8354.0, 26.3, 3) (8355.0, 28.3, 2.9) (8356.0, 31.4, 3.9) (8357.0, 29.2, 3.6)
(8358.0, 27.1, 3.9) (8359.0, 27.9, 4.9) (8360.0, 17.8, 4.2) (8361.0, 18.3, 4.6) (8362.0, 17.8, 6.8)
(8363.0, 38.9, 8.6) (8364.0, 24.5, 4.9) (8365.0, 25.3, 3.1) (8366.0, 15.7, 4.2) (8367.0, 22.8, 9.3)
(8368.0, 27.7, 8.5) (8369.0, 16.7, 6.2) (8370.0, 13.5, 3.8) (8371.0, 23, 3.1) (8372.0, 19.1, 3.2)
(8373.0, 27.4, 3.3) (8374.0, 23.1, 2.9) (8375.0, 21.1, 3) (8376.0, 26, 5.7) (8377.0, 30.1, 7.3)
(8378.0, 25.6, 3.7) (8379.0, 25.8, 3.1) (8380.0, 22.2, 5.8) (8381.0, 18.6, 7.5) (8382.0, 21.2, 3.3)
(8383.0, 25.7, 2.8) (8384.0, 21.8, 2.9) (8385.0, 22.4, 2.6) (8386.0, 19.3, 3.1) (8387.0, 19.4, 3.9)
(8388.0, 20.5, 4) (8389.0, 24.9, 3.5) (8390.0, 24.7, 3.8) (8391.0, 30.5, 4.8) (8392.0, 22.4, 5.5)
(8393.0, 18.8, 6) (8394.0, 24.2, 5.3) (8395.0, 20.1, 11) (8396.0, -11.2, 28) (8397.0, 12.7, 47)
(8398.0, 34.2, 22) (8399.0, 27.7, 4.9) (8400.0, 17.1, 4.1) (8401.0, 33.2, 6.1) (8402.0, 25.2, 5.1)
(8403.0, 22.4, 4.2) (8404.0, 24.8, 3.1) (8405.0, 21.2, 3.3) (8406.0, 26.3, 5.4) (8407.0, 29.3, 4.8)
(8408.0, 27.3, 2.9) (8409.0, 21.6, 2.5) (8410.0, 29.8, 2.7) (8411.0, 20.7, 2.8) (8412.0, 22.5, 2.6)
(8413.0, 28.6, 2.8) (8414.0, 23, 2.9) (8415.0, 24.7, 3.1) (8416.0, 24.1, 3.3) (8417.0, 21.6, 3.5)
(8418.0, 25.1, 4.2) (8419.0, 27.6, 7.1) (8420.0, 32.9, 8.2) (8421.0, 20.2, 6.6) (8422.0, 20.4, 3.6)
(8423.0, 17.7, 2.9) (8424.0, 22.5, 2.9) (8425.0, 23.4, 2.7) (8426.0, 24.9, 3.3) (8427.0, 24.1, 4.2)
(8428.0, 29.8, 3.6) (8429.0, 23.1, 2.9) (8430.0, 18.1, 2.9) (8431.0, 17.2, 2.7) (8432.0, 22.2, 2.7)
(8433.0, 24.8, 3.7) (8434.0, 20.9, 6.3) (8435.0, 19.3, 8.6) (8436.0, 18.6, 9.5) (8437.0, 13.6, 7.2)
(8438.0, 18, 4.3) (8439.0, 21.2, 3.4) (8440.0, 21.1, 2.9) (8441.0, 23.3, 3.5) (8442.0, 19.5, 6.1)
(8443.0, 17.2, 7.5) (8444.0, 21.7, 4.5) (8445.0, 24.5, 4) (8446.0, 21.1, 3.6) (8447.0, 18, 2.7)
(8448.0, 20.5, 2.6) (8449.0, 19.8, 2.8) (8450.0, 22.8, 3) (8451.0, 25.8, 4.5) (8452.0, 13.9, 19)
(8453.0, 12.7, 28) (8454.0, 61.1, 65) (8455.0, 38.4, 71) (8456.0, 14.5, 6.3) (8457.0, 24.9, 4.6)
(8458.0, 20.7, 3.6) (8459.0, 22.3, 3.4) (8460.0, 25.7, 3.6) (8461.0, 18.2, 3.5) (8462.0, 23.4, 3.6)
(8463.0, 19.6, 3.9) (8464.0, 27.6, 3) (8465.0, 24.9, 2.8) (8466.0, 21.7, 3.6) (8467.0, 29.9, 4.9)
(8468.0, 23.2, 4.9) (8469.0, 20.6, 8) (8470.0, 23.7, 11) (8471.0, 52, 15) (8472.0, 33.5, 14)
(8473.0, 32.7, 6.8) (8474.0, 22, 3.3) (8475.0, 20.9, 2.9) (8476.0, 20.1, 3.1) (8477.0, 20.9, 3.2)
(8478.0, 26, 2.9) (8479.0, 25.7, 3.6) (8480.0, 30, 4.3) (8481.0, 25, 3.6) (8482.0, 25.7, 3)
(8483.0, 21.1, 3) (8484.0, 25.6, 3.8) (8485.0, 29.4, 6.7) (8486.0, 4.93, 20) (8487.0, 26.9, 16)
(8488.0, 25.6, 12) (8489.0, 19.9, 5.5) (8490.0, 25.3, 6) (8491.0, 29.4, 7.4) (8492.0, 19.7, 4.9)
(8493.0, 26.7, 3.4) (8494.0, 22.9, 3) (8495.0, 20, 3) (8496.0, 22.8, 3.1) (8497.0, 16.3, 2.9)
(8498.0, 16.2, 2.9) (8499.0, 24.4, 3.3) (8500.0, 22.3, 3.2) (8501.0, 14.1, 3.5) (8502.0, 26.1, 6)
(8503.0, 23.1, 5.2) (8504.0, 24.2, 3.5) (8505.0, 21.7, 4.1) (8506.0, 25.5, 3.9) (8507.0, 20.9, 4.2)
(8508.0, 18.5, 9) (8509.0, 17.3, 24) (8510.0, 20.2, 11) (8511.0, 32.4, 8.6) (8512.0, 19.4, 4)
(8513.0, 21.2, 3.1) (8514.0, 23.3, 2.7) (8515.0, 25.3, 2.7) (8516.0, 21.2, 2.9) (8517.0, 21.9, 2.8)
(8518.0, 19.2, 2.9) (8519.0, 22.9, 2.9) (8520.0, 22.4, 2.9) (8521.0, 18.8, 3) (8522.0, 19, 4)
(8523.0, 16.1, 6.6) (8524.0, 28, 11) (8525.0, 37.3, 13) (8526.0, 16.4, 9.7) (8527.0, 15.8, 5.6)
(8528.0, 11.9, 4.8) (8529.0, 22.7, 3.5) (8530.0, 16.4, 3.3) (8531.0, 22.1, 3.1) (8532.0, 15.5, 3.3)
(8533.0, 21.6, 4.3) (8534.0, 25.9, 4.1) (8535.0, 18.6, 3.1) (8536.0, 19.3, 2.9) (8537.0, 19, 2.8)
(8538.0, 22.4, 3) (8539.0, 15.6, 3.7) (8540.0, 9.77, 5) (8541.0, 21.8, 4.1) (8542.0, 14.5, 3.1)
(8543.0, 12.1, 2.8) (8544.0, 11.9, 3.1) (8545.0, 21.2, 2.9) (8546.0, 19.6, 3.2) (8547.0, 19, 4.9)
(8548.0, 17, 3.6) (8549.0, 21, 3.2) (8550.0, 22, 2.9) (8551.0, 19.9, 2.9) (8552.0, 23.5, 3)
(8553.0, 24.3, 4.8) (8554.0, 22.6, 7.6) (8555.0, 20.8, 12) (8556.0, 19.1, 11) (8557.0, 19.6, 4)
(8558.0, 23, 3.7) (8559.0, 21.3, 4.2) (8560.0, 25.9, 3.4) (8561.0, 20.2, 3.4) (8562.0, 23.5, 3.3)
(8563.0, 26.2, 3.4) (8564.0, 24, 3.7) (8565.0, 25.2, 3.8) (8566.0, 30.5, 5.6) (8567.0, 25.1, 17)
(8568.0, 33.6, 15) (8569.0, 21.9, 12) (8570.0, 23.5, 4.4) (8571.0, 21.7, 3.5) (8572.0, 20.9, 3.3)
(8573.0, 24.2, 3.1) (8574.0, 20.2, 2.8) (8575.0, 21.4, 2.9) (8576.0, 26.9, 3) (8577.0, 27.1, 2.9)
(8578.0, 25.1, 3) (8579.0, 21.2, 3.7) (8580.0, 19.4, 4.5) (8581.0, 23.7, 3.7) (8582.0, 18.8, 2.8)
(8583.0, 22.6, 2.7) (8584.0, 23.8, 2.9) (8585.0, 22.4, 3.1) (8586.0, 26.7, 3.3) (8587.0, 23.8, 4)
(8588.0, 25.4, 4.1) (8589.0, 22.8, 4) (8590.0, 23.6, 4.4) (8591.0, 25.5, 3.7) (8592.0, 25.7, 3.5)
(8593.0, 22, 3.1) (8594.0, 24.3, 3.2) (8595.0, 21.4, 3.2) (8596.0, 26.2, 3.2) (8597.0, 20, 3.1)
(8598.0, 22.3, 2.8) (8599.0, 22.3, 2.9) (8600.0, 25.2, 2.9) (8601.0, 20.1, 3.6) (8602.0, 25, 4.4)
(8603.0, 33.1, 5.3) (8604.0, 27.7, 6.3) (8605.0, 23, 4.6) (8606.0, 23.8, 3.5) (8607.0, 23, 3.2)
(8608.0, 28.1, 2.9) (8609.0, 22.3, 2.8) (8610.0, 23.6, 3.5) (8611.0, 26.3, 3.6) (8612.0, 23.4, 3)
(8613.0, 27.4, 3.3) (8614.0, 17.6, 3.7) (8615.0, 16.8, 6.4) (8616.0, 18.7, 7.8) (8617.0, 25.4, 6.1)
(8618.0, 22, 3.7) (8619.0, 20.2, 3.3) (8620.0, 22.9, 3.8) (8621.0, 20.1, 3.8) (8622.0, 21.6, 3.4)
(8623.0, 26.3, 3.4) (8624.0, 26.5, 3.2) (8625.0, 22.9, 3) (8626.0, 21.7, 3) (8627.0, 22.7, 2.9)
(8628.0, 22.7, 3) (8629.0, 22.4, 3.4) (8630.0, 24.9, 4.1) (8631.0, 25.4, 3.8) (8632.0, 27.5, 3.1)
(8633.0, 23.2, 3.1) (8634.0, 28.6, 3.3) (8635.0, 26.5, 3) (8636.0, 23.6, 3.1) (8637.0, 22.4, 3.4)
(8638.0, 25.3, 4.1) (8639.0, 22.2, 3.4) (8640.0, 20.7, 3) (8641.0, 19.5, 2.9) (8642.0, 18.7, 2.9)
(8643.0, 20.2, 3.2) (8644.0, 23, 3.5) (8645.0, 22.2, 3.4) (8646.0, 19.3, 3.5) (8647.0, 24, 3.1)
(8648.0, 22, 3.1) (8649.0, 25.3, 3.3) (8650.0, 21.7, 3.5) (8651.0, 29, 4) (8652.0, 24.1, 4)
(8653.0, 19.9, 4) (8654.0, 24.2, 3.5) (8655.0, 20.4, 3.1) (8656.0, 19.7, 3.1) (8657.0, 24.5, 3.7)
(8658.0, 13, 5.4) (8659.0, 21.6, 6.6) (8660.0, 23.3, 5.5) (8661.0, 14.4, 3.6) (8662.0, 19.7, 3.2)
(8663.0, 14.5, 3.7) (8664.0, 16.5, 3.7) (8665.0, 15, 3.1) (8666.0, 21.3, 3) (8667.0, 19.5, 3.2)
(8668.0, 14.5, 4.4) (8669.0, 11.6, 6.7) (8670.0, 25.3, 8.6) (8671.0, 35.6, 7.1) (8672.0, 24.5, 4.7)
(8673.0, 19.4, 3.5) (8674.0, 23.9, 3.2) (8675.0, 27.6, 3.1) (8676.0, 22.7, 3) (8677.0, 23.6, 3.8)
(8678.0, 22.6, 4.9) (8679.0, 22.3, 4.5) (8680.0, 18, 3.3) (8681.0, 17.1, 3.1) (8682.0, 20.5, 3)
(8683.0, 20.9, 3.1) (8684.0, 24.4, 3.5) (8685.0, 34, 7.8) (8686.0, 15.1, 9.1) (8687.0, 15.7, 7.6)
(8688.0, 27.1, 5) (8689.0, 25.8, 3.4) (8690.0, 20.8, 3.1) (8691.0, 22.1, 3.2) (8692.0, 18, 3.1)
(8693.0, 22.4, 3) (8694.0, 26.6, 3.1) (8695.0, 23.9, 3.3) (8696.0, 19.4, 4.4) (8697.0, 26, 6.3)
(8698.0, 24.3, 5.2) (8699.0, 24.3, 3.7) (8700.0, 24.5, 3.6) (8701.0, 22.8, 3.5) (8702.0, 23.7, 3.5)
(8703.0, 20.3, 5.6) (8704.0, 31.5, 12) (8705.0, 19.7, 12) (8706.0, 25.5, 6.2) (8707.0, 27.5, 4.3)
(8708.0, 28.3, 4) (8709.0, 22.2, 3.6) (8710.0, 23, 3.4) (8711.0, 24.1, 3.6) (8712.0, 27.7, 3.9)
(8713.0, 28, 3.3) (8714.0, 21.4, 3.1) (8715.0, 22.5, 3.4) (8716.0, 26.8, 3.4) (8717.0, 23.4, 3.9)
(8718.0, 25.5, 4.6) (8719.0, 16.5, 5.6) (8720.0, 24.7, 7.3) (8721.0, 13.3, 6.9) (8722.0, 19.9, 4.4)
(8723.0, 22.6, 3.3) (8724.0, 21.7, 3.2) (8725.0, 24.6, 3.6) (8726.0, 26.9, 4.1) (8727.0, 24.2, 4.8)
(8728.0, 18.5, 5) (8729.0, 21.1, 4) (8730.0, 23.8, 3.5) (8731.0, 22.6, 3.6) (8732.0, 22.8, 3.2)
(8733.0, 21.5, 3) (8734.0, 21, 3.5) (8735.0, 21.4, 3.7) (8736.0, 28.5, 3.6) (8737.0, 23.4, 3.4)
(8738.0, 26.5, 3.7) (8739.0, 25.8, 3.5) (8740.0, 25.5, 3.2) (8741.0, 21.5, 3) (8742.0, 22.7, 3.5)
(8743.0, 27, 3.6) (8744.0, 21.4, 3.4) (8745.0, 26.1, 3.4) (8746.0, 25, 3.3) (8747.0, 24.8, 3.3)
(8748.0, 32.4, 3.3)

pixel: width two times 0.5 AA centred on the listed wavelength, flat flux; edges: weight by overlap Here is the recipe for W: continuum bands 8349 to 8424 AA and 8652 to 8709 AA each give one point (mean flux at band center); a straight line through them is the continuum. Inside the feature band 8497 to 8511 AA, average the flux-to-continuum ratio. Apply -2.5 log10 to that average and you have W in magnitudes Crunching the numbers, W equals 0.069 mag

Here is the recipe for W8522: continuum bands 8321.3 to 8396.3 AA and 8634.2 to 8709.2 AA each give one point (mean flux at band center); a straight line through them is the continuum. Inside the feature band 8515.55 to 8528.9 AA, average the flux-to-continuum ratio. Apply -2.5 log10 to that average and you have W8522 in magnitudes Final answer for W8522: 0.084 mag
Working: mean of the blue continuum 23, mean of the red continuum 22.2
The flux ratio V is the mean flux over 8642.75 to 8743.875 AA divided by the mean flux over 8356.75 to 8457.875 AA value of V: 1.0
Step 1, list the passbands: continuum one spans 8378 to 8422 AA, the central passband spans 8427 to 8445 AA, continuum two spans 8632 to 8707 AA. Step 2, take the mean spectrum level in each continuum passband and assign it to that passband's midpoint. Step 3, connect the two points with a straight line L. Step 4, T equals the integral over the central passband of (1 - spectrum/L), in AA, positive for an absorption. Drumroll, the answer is 1.75 AA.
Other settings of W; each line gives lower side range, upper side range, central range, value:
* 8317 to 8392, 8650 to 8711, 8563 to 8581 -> -0.08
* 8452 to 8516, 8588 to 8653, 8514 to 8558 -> 0.19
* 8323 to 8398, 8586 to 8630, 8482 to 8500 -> 0.04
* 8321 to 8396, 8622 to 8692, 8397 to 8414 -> -0.11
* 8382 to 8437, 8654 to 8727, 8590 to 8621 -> -0.05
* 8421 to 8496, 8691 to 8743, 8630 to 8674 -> 0.08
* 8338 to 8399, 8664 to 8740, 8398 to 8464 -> -0.03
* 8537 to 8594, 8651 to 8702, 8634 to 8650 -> -0.03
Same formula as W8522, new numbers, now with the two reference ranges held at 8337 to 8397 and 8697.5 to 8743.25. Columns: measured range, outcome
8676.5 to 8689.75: 0.07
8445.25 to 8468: -0.06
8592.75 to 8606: -0.04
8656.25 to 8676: 0.15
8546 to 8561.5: 0.09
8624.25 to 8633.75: -0.03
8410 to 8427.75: -0.07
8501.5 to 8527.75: 0.04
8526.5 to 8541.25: 0.23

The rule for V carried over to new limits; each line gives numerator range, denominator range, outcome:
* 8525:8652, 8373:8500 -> 0.96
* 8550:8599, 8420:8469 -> 1.04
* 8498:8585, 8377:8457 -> 0.94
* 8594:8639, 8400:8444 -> 1.03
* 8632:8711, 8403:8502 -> 0.95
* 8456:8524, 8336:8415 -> 1.01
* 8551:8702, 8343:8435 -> 0.99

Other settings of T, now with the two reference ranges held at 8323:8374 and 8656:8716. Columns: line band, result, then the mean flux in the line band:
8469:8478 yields -1.8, 27.7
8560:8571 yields -1.2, 25.2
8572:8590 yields -0.4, 23.2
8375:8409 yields 0.7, 22.8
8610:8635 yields -0.8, 23.3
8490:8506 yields 0.5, 22.2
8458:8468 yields -0.2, 23.5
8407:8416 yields -0.7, 25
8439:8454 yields 1.0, 21.5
